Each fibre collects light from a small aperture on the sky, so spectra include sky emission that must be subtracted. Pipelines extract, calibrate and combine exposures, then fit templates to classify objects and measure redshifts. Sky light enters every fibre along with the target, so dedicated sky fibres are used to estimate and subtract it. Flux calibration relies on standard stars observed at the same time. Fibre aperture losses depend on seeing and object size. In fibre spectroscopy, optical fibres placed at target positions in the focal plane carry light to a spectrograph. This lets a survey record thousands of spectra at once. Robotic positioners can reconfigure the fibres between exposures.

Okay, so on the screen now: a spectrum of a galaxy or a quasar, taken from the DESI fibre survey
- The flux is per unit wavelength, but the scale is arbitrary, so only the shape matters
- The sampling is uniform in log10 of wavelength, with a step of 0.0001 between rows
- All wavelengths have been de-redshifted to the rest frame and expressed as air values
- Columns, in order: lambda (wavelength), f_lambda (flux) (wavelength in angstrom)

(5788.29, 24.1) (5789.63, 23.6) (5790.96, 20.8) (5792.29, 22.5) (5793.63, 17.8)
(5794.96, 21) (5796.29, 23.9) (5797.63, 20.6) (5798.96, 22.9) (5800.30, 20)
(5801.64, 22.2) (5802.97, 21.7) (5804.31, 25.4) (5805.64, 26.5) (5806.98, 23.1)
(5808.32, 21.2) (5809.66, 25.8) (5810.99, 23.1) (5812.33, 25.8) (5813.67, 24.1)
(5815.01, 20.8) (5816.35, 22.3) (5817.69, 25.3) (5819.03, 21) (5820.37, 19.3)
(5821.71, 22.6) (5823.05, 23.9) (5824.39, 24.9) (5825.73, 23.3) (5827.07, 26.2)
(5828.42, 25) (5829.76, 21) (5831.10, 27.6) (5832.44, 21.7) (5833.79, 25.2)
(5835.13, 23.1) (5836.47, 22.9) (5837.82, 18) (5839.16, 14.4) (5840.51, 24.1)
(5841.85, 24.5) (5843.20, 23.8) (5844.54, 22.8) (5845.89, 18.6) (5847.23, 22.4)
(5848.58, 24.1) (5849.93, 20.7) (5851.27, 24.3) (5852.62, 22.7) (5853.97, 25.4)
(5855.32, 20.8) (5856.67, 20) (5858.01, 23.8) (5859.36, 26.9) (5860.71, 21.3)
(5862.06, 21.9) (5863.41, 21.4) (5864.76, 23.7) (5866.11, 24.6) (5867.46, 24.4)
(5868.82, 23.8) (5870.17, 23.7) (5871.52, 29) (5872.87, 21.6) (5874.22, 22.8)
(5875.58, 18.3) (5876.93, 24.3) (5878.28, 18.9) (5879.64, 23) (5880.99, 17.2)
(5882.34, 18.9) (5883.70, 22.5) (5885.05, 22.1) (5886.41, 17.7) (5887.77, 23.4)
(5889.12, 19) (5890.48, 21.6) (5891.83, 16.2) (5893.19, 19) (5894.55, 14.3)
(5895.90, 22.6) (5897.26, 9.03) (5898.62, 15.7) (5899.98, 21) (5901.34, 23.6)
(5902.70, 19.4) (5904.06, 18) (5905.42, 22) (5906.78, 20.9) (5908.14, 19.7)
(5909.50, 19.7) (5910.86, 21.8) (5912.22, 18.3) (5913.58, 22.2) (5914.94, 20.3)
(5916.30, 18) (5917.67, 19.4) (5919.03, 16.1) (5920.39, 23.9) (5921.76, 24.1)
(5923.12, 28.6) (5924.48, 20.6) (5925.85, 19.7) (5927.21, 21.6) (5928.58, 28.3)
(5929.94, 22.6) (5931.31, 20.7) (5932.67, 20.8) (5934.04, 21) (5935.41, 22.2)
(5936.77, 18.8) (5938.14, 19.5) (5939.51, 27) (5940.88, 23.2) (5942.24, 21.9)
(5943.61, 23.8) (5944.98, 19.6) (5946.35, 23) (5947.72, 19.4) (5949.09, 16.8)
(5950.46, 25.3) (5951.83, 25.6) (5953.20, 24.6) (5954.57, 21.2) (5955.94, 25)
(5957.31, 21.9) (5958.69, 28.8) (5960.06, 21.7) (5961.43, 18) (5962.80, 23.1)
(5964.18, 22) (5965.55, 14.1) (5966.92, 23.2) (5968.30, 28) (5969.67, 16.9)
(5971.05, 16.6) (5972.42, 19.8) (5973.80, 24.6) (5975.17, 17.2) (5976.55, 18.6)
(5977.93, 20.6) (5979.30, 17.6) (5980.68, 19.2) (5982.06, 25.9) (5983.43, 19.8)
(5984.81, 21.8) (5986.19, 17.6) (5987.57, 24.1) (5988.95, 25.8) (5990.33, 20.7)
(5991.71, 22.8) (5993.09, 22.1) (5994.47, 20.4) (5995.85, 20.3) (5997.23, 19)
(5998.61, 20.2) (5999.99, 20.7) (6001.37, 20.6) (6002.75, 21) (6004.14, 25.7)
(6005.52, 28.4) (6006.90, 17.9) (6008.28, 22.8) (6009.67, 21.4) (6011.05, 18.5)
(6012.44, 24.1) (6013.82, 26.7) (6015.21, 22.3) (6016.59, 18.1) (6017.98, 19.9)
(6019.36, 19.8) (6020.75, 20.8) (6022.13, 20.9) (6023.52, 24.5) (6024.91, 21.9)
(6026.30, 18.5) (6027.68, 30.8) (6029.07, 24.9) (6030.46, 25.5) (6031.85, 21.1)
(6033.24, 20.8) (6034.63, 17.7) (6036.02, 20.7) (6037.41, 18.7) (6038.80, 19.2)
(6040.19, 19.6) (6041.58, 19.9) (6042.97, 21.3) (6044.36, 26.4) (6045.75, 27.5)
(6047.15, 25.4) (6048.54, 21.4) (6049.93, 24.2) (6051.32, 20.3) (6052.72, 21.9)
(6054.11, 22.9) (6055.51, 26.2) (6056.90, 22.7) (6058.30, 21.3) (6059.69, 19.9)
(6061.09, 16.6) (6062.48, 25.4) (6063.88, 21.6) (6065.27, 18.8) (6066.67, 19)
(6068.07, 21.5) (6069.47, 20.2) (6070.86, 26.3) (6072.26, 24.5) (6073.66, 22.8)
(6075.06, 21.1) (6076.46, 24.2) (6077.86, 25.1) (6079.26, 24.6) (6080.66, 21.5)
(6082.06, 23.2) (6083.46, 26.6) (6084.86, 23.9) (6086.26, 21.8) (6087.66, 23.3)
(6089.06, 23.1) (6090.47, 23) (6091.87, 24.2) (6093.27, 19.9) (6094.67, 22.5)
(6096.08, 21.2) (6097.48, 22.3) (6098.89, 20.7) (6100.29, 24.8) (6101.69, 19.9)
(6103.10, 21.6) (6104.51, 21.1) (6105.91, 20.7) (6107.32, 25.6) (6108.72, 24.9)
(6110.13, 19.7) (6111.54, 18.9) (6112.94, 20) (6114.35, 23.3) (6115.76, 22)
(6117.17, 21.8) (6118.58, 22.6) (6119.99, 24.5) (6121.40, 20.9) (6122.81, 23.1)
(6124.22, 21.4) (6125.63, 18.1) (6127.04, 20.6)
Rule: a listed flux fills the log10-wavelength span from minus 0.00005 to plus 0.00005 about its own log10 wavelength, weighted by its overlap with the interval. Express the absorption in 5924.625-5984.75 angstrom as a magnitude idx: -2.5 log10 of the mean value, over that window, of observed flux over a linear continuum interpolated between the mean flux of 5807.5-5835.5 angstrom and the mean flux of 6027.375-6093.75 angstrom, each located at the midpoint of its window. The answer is 0.07 mag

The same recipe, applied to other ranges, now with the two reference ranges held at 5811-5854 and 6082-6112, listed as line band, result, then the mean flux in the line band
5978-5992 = 0.056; 21.5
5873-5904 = 0.163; 19.6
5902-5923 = 0.112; 20.5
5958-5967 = 0.058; 21.5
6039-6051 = -0.023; 23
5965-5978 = 0.134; 20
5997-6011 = 0.041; 21.7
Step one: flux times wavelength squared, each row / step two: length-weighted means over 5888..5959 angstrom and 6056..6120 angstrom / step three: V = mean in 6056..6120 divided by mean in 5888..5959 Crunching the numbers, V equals 1.11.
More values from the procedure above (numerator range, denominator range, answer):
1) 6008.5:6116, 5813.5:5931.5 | 1.09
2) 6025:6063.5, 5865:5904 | 1.14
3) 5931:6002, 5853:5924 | 1.04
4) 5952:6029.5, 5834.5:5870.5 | 1.01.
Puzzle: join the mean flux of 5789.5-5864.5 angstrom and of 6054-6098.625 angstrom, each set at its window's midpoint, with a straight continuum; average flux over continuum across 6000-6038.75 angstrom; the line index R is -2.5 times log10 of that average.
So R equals 0.03 mag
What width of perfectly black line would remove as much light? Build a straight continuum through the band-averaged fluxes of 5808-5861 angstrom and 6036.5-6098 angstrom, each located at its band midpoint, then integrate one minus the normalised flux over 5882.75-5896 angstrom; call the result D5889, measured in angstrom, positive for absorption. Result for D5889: 1.8 angstrom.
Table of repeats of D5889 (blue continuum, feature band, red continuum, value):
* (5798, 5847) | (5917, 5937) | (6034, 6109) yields 0.59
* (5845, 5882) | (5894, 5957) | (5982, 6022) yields 2.84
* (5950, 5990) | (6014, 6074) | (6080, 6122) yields 0.12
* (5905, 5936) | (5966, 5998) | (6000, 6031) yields 1.67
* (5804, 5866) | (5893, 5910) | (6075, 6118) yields 2.99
